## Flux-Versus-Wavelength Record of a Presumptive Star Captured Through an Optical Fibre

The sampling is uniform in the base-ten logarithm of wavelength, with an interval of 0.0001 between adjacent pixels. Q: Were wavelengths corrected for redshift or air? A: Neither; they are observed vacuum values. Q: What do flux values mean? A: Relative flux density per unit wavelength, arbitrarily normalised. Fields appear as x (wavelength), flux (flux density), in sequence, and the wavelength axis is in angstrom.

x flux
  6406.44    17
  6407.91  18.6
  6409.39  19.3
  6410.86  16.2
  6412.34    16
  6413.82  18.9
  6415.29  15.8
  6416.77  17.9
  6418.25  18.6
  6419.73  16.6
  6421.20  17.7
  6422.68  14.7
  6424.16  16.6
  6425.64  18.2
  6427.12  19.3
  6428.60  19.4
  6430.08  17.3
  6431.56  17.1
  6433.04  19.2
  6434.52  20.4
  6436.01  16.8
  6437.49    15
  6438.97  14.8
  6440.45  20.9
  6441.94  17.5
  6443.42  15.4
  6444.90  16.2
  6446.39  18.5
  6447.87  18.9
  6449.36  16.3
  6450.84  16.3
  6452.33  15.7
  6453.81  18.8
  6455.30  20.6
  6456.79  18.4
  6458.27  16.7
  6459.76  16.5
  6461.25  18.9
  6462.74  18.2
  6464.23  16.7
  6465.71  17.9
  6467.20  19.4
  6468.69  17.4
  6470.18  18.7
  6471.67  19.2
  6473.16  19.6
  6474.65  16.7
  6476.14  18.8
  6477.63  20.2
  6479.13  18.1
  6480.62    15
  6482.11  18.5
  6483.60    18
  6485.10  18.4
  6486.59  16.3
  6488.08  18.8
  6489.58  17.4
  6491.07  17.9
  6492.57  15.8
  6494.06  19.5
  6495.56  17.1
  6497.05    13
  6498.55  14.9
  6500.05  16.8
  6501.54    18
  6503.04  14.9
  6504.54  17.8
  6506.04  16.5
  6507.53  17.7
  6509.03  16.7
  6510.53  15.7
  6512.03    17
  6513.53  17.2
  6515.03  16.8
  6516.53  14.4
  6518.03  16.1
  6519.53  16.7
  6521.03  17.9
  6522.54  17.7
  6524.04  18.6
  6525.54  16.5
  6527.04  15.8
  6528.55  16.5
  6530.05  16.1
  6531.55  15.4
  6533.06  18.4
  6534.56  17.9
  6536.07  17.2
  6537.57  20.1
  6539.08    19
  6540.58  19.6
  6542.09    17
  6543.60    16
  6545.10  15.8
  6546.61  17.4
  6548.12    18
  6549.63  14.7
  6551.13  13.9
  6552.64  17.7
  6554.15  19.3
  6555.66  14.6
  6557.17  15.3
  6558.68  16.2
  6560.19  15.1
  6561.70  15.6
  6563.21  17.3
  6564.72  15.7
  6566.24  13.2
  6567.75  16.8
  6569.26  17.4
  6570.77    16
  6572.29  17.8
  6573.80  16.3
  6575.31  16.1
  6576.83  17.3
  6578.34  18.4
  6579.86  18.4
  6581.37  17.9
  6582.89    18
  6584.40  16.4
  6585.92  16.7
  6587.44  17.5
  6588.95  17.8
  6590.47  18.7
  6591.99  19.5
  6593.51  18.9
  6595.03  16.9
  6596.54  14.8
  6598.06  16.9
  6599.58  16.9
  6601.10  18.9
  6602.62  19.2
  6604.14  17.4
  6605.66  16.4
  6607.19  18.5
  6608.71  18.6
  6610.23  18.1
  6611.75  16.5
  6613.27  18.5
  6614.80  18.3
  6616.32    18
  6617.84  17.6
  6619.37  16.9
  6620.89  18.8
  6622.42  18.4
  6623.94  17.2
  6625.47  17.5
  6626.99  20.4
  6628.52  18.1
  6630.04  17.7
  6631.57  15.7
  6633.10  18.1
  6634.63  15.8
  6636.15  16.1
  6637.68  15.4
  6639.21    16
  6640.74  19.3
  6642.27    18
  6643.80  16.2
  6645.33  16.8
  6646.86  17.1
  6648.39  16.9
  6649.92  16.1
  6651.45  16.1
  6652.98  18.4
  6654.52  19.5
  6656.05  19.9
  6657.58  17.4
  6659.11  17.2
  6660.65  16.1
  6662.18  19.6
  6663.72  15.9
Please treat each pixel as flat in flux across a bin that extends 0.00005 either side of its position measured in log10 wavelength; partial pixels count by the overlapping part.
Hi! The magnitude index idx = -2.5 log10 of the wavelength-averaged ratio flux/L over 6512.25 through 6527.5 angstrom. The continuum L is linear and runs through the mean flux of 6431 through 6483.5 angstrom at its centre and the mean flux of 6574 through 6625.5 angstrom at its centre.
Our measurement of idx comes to 0.06 mag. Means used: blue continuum 17.8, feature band 16.8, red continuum 17.7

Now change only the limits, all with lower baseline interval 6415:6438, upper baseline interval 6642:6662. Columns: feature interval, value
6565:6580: 0.05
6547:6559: 0.08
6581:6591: 0.00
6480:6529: 0.04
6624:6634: -0.02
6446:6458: -0.02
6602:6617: -0.03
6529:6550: 0.01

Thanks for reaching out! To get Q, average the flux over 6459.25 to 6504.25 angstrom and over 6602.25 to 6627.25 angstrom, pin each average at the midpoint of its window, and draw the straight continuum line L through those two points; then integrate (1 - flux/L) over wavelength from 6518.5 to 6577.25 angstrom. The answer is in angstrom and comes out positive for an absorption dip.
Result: 3.3 angstrom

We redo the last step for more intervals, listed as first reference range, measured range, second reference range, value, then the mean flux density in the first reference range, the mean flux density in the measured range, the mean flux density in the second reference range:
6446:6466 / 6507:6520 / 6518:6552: 0.6 angstrom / 17.7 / 16.5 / 17.1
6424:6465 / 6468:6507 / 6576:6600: 0.5 angstrom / 17.7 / 17.4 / 17.6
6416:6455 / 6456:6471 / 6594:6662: -0.3 angstrom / 17.5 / 17.9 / 17.5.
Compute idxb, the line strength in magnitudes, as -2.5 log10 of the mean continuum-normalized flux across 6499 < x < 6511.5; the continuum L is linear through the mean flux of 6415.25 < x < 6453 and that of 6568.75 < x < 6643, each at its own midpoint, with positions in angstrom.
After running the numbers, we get 0.046 mag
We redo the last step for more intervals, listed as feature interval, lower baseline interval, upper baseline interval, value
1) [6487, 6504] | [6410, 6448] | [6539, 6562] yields 0.013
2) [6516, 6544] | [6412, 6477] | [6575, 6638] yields 0.026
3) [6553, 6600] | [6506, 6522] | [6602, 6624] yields 0.034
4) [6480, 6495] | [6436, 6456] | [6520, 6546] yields -0.016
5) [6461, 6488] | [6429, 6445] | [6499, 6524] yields -0.063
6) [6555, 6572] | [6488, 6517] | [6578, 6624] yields 0.102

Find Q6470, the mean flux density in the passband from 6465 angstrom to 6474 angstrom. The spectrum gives 18.7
